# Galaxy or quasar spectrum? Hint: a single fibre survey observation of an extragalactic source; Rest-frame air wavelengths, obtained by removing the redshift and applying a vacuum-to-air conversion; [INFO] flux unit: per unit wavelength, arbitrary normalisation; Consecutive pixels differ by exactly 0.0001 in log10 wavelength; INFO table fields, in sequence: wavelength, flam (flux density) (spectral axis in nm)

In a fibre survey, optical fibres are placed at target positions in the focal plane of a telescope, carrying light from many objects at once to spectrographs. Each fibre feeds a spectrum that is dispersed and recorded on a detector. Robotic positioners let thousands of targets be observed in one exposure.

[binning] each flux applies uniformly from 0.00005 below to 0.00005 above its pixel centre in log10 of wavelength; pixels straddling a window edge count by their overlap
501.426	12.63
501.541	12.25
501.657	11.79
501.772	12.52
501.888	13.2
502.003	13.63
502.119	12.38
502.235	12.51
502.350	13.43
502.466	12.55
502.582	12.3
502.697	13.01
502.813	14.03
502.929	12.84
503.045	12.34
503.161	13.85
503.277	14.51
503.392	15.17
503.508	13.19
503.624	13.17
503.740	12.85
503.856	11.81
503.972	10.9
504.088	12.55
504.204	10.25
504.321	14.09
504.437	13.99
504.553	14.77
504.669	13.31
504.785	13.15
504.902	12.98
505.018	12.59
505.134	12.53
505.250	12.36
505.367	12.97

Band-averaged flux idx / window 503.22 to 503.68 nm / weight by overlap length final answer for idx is 14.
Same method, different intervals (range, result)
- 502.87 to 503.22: 13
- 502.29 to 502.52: 13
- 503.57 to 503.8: 13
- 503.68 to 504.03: 11.9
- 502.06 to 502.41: 12.8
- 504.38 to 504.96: 13.6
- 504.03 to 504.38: 12.3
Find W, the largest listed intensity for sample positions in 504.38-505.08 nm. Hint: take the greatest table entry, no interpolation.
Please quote 14.77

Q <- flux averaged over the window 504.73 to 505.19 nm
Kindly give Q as 12.8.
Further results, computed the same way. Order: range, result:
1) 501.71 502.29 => 12.8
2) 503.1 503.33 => 14.1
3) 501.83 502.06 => 13.4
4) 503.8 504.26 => 11.4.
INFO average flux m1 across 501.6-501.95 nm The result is 12.5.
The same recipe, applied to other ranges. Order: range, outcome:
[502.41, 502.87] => 13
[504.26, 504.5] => 14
